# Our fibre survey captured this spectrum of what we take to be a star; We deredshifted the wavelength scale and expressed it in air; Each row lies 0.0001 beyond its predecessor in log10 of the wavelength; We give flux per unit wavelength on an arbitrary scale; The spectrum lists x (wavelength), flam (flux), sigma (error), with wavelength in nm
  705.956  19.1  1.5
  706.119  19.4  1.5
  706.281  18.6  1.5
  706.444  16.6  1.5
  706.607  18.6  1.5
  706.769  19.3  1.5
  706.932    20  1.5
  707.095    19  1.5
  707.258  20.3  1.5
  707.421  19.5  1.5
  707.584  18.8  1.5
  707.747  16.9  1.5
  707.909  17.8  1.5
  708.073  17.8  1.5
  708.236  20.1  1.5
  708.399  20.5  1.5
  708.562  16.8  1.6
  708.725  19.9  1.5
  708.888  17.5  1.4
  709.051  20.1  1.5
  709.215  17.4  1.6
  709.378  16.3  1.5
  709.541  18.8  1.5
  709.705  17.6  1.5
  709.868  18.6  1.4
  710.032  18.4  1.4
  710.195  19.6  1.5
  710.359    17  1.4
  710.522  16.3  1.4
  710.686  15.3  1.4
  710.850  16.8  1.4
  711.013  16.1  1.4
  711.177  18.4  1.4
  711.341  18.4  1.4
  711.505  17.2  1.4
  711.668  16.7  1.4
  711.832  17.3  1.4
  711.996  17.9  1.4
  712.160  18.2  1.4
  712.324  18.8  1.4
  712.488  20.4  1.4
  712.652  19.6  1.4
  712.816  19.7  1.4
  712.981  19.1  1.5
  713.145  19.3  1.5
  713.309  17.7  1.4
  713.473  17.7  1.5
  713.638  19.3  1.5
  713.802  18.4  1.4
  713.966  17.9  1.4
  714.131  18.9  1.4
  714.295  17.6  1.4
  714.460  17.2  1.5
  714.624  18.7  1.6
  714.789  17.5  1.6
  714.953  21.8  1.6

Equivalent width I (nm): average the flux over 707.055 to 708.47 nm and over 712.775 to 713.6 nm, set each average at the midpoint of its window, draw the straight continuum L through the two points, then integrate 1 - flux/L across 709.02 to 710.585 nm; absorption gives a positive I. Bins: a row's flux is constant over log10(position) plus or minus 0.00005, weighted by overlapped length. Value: 0.07 nm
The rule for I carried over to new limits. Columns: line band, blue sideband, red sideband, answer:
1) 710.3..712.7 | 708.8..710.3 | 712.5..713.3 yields 0.16 nm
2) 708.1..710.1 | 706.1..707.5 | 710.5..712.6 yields -0.02 nm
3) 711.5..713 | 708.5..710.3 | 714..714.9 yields -0.03 nm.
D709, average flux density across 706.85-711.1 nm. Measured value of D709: 18.2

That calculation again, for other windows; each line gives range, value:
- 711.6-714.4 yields 18.5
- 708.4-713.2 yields 18.1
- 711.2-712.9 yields 18.4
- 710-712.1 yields 17.3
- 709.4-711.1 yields 17.4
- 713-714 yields 18.5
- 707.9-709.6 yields 18.5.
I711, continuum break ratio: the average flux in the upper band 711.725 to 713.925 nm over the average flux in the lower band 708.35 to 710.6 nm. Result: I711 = 1.0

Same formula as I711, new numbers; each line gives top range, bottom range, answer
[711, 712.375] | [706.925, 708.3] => 0.94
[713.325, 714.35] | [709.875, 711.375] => 1.05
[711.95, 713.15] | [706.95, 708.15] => 1.03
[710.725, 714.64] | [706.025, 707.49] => 0.96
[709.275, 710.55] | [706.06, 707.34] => 0.94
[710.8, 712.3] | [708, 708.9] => 0.93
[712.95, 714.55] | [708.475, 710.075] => 1.01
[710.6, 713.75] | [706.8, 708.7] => 0.96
